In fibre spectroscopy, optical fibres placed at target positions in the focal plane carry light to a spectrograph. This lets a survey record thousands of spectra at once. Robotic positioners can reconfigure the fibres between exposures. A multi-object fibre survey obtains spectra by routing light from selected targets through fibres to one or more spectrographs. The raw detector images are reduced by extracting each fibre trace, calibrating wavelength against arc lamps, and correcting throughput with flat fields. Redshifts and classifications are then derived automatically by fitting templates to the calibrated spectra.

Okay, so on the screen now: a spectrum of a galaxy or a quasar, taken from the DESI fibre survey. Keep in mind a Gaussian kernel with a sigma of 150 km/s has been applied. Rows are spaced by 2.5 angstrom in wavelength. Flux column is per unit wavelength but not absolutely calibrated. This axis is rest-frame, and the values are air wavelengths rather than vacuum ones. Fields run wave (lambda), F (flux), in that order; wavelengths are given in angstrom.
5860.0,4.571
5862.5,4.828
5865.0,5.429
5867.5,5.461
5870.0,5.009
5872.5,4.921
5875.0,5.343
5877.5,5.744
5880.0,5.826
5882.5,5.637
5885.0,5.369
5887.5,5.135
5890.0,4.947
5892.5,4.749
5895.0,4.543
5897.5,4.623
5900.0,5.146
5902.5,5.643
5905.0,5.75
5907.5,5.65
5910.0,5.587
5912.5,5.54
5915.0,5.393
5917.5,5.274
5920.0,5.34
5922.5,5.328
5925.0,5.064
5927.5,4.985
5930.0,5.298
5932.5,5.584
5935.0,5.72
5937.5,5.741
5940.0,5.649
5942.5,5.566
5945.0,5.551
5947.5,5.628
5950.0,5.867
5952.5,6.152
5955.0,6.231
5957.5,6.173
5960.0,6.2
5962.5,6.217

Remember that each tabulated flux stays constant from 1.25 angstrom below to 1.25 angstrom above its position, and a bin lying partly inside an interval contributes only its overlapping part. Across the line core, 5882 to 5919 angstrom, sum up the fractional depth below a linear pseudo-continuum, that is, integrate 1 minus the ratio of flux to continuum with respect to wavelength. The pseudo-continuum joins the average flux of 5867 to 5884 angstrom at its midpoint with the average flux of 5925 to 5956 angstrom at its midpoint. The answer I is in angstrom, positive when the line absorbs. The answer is 1.6 angstrom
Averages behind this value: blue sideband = 5.42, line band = 5.26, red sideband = 5.64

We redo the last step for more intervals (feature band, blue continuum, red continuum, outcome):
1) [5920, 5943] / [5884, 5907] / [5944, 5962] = 1.0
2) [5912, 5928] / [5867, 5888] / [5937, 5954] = 1.0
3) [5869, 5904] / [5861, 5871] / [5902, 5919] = 0.9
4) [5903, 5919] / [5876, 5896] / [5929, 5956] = -0.2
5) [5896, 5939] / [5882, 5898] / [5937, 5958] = 0.0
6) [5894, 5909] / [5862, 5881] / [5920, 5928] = 0.0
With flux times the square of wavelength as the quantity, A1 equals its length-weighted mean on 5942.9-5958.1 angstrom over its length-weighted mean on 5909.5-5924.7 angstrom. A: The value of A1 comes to 1.11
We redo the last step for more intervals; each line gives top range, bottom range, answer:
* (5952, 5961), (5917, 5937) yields 1.17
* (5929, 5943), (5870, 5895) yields 1.09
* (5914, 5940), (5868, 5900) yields 1.06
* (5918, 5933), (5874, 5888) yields 0.96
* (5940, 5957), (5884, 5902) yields 1.20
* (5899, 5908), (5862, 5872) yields 1.08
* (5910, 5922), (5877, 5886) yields 0.97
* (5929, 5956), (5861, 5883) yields 1.10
